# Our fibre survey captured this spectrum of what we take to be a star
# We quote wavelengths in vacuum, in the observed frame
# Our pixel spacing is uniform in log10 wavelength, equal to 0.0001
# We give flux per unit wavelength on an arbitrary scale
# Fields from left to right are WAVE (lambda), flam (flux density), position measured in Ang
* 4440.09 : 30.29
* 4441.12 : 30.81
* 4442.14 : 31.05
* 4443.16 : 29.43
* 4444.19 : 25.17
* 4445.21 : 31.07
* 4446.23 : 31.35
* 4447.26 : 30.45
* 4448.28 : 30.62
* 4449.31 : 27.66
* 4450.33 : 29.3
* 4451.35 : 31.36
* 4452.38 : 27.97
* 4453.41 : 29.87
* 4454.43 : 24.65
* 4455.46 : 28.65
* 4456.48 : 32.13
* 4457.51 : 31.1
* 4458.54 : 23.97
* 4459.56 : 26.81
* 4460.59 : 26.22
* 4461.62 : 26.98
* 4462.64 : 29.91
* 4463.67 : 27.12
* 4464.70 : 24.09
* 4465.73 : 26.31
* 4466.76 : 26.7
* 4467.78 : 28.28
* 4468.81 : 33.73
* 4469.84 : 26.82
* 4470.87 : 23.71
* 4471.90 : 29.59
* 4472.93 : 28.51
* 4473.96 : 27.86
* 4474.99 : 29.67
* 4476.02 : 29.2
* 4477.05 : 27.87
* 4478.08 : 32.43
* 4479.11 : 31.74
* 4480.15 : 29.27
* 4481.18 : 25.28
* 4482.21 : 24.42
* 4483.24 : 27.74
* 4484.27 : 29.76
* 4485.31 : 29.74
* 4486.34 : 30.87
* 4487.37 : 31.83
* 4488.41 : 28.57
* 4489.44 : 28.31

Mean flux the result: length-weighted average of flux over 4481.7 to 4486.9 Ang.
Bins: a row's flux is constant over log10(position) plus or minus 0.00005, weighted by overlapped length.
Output 28.6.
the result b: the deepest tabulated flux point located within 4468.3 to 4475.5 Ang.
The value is 23.71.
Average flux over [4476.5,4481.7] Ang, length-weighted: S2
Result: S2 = 29.3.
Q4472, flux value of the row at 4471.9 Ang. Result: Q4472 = 29.59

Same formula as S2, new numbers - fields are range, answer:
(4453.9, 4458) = 29.2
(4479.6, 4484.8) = 27.3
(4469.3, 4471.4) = 25.4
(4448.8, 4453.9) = 29.2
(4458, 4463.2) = 26.8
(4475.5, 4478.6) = 29.9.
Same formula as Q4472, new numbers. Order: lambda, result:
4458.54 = 23.97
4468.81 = 33.73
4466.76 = 26.7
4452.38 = 27.97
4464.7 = 24.09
